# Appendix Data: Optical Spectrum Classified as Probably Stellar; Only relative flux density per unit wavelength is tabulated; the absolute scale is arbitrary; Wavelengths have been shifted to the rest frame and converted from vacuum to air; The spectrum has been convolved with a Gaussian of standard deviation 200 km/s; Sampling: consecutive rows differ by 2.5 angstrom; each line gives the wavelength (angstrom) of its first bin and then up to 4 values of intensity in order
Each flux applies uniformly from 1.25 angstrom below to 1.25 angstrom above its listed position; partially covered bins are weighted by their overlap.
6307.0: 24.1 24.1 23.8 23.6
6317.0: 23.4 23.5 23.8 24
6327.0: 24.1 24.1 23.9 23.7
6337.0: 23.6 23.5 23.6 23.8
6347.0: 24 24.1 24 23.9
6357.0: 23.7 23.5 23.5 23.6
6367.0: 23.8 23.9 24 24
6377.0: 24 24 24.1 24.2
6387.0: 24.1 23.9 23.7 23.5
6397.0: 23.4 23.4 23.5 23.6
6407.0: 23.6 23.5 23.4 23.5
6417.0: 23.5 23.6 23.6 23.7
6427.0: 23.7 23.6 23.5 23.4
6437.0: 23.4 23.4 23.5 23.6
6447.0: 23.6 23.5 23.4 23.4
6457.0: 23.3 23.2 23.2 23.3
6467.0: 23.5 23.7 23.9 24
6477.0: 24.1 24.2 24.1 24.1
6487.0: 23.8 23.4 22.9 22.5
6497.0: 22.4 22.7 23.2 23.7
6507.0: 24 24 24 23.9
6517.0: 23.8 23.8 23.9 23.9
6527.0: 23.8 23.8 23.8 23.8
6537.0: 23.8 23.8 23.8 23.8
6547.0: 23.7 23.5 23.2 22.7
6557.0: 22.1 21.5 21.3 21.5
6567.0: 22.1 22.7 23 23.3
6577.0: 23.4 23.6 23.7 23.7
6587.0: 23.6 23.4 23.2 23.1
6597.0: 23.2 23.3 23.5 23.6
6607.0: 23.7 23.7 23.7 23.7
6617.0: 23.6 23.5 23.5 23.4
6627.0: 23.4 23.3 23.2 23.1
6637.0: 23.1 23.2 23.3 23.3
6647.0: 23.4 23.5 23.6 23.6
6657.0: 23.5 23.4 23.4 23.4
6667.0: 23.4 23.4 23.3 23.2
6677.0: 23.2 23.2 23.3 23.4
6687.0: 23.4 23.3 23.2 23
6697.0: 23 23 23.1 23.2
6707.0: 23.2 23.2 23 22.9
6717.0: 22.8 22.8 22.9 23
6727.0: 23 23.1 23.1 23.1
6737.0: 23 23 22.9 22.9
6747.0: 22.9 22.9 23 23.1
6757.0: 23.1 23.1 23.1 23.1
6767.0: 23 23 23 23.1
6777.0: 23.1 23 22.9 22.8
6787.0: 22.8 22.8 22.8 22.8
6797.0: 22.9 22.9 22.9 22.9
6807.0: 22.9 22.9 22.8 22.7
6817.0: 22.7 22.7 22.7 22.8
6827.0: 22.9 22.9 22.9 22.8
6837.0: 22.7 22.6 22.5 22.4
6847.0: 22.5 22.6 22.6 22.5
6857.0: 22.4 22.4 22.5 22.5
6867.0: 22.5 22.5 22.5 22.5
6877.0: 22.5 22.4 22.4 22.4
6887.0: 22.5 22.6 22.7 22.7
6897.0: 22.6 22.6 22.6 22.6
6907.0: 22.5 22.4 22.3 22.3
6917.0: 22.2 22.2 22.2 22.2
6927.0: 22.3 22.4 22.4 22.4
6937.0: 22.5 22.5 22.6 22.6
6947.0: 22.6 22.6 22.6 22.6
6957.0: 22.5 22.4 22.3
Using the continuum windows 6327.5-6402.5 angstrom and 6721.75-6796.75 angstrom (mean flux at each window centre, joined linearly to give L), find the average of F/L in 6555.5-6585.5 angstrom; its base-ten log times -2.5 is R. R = 0.03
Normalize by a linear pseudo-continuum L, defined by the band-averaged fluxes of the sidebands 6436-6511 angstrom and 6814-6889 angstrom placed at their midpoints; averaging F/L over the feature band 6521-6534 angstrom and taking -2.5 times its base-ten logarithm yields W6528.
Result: -0.02 mag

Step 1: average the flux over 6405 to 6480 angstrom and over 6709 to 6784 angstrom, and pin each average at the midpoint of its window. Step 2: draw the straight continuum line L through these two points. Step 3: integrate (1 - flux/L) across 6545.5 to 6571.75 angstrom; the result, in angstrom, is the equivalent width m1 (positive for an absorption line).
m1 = 1.0 angstrom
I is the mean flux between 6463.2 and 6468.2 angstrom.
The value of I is 23.4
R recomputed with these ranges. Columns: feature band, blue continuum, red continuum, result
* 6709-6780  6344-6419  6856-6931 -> -0.01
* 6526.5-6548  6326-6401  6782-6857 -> -0.02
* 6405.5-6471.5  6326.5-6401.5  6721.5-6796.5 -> 0.01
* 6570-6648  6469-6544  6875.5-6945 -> 0.00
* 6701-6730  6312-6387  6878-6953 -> 0.00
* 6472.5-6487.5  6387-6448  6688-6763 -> -0.03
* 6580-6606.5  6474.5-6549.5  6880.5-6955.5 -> 0.00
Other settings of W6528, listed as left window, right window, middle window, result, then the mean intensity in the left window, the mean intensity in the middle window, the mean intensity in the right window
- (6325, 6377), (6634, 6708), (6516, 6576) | 0.01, 23.8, 23.2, 23.3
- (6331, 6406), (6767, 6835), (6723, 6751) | 0.00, 23.8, 23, 22.9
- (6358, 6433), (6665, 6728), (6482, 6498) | 0.01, 23.7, 23.3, 23.1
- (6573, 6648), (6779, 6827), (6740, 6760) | 0.00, 23.4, 23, 22.8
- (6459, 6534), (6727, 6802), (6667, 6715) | 0.00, 23.6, 23.2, 23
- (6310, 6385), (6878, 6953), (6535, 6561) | 0.01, 23.8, 23.2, 22.5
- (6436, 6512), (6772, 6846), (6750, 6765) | -0.01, 23.5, 23.1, 22.8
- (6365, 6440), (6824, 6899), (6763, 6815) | -0.01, 23.7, 22.9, 22.6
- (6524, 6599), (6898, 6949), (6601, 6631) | -0.02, 23.2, 23.5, 22.4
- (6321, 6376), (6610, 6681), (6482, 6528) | 0.00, 23.8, 23.6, 23.4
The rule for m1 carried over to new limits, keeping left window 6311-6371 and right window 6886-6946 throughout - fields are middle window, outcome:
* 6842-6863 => 0.1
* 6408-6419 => 0.1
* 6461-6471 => 0.0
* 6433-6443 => 0.1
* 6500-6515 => -0.2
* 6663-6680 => -0.2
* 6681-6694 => -0.2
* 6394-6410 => 0.1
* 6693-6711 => -0.1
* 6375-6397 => -0.2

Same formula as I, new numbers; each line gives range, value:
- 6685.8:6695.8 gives 23.2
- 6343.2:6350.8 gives 24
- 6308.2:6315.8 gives 23.8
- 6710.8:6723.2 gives 22.9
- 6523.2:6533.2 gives 23.8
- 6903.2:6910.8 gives 22.5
